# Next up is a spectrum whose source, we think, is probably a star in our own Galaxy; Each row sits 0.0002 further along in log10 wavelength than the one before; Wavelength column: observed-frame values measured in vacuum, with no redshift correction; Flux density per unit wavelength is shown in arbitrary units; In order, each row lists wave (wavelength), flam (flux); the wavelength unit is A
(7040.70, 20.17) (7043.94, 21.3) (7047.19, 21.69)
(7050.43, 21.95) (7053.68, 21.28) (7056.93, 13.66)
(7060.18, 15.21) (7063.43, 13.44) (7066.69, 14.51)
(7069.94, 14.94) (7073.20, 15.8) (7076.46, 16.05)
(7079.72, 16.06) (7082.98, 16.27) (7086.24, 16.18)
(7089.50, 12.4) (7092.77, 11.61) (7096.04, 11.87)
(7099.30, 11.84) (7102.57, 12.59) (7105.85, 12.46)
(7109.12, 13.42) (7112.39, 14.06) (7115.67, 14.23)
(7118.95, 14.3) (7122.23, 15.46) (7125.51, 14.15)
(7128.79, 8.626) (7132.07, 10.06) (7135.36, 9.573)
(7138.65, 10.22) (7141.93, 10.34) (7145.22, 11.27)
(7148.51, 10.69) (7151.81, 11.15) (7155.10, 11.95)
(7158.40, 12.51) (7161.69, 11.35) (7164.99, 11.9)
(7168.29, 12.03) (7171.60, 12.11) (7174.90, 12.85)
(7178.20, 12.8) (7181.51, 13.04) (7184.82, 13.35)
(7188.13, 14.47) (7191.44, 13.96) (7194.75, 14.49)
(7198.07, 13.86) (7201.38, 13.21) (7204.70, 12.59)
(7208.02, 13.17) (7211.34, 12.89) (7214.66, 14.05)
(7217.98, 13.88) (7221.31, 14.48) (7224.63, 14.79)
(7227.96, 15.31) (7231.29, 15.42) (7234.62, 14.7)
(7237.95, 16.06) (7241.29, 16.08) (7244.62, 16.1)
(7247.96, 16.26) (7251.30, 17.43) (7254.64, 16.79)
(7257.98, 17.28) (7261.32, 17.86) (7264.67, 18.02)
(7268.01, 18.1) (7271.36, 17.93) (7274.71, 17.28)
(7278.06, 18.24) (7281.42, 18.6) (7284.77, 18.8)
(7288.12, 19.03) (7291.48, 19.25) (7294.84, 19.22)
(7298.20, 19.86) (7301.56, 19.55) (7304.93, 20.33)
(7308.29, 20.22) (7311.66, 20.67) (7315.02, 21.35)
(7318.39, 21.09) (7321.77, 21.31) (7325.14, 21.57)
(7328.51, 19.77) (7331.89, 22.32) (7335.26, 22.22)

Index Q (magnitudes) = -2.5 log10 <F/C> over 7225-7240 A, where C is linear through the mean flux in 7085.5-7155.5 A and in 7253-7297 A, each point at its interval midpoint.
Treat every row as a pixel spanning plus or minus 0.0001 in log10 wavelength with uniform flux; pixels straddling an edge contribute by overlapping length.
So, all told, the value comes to 0.08 mag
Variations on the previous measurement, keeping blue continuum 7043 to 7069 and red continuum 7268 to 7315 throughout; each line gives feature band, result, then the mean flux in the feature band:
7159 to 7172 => 0.48 mag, 11.9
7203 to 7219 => 0.37 mag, 13.3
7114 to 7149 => 0.47 mag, 11.8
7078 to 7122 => 0.30 mag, 13.7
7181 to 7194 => 0.32 mag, 13.8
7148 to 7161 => 0.49 mag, 11.6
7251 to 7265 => 0.09 mag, 17.4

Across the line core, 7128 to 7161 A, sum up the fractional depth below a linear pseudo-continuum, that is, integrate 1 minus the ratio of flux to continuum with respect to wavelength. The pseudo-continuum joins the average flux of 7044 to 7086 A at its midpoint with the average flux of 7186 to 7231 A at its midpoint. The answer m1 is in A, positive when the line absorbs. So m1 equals 9.8 A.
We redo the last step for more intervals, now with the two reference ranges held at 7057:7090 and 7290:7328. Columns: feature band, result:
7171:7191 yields 4.93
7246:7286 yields 3.58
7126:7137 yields 4.35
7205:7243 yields 8.11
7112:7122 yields 1.05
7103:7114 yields 1.84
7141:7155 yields 4.82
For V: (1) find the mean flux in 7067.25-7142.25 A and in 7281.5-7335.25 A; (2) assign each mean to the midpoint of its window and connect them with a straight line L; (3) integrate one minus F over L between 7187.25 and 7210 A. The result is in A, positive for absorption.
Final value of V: 3.9 A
